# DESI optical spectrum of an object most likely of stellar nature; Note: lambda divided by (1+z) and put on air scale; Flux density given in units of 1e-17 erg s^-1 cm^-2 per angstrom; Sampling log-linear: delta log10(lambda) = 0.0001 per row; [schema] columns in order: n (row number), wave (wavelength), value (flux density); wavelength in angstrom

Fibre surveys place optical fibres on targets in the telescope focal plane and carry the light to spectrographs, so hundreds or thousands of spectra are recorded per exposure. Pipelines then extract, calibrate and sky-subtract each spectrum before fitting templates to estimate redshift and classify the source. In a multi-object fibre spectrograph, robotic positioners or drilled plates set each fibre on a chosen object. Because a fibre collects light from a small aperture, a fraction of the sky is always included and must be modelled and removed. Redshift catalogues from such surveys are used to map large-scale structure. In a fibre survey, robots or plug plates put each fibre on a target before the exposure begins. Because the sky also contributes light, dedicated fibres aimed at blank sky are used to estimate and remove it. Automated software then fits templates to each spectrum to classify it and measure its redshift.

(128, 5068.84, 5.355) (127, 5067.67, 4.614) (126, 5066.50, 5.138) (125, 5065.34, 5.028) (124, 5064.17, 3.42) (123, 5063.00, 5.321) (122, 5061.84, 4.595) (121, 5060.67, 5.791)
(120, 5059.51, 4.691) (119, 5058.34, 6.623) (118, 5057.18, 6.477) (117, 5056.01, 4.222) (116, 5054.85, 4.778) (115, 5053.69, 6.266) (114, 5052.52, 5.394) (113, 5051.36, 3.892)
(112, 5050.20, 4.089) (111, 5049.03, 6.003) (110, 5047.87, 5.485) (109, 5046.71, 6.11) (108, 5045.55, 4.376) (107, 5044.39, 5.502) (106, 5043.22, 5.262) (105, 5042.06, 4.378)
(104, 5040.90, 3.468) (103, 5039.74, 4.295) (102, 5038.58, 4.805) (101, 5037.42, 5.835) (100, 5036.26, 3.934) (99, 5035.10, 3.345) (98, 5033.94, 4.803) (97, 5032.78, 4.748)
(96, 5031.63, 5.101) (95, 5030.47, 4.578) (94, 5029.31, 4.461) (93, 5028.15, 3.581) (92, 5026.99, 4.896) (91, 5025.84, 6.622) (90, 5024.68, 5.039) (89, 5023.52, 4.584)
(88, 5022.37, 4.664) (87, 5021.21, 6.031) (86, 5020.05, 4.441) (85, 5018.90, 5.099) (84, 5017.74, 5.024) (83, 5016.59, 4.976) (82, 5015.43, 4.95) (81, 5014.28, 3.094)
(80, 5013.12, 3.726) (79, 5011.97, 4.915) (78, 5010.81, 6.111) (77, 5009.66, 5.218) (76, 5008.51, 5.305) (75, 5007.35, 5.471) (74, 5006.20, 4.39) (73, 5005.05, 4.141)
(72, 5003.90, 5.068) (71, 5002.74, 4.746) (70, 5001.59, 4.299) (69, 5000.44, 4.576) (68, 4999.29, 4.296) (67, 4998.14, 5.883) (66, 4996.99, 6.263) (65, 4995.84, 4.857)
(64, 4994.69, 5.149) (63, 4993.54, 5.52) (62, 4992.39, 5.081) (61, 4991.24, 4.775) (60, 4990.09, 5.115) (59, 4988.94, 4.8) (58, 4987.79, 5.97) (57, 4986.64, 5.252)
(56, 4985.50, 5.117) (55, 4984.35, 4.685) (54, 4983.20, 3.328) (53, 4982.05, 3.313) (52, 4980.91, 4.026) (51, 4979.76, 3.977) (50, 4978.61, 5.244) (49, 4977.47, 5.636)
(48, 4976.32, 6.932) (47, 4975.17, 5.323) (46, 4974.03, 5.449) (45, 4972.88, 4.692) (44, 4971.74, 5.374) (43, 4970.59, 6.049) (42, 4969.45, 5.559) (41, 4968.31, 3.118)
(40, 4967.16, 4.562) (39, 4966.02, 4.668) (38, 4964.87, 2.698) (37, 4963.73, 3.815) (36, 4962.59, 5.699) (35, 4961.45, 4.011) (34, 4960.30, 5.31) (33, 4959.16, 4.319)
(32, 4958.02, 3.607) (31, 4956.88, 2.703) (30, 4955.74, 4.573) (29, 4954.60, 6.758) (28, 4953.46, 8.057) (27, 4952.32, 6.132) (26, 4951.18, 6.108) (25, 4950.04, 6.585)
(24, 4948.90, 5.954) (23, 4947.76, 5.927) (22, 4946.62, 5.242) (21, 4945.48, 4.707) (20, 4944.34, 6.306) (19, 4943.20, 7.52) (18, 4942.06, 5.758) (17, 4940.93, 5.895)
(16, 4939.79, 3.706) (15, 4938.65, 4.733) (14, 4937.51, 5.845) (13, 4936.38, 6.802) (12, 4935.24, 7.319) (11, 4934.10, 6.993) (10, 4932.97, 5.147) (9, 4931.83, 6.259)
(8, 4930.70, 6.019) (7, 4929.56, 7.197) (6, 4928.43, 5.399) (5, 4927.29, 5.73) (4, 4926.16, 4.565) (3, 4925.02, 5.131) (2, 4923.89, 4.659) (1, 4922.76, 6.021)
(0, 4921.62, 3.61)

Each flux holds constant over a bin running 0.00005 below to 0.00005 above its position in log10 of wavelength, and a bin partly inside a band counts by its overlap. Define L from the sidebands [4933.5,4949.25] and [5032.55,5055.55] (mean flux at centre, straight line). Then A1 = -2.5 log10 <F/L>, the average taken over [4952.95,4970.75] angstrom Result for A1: 0.21 mag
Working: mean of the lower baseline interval 5.9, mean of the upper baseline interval 4.84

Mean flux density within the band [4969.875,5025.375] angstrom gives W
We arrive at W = 4.96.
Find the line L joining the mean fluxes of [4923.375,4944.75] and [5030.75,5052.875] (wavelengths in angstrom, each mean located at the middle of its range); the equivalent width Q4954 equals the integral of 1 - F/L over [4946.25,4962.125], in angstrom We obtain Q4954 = 0.7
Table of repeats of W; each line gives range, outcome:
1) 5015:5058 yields 4.92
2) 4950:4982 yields 4.98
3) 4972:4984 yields 4.8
